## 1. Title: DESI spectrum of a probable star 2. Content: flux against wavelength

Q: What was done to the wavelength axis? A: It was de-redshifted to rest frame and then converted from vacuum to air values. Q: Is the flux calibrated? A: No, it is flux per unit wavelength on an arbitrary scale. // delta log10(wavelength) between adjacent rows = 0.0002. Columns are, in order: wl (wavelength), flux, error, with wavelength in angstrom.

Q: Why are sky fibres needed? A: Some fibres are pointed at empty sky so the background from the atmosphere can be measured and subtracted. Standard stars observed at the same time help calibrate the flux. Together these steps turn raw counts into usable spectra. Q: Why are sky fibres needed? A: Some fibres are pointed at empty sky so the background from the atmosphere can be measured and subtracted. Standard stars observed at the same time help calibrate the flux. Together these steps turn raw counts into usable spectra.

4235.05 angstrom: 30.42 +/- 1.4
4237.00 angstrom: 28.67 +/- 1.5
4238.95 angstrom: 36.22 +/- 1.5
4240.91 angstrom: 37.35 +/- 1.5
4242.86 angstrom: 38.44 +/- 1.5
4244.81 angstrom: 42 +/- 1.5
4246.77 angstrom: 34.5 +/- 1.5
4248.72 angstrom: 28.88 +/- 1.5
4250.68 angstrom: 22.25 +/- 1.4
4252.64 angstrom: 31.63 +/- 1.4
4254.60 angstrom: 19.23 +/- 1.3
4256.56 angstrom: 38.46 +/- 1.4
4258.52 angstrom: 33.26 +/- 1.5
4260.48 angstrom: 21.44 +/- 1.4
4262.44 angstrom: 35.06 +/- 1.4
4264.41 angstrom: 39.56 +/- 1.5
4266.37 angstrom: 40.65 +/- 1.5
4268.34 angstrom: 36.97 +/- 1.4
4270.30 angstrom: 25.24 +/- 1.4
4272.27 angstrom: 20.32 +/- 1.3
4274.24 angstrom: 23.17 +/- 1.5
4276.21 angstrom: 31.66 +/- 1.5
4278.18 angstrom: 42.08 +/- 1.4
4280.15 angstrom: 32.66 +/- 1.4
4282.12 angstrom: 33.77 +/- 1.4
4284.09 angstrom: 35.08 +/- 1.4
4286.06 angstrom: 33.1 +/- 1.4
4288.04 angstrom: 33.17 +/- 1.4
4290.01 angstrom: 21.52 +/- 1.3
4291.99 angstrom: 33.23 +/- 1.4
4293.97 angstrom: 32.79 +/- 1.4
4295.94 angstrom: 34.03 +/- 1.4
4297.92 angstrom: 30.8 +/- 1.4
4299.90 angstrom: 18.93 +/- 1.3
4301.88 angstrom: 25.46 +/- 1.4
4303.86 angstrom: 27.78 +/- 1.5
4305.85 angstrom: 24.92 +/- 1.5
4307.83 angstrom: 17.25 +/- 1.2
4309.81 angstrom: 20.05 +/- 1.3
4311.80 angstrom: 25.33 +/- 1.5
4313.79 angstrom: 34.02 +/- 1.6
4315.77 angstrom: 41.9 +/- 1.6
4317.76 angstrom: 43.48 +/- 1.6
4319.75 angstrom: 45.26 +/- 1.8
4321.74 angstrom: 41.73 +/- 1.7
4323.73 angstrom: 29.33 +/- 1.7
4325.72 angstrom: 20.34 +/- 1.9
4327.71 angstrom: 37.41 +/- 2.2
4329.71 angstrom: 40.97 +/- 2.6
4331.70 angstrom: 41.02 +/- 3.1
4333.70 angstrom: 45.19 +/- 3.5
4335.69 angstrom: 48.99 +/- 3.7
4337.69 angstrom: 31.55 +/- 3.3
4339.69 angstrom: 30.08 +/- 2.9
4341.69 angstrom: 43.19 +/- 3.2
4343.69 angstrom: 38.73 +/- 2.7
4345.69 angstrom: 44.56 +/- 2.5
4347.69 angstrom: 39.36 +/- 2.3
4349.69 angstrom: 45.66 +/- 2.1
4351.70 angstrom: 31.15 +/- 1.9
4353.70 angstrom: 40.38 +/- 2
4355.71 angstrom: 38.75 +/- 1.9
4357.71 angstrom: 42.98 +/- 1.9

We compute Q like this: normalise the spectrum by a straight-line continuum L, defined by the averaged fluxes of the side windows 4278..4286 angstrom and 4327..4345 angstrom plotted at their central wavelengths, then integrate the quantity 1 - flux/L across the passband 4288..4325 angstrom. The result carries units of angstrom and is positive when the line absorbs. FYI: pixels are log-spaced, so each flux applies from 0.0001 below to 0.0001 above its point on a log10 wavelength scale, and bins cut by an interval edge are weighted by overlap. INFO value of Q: 6.8 angstrom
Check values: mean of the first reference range 35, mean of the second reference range 39.8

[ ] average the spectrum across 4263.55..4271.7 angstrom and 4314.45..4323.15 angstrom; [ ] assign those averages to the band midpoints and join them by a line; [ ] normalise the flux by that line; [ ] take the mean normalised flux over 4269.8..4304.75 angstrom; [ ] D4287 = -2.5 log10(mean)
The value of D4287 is 0.25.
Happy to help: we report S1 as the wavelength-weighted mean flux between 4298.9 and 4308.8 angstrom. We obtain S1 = 22.9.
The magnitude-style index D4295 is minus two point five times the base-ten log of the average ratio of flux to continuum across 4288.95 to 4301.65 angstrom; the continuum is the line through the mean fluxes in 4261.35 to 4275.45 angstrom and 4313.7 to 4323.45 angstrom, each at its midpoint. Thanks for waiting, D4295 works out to 0.28 mag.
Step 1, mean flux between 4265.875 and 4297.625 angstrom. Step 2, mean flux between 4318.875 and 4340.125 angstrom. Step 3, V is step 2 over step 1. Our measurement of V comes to 1.19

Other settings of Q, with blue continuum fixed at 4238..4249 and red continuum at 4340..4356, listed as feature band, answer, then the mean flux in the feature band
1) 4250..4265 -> 2.87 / 30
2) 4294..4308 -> 4.32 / 26.6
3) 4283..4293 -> 1.78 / 31.2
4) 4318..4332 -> 0.86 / 36.7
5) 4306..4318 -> 2.99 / 29.2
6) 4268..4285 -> 3.03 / 31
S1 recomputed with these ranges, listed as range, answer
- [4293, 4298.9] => 32.6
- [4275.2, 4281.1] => 35.4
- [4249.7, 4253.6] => 26.9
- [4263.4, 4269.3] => 39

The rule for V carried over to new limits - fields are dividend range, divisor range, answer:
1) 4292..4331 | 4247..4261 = 1.10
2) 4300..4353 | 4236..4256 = 1.09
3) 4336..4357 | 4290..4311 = 1.48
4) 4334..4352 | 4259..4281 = 1.25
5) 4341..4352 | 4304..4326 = 1.30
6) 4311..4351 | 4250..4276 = 1.28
